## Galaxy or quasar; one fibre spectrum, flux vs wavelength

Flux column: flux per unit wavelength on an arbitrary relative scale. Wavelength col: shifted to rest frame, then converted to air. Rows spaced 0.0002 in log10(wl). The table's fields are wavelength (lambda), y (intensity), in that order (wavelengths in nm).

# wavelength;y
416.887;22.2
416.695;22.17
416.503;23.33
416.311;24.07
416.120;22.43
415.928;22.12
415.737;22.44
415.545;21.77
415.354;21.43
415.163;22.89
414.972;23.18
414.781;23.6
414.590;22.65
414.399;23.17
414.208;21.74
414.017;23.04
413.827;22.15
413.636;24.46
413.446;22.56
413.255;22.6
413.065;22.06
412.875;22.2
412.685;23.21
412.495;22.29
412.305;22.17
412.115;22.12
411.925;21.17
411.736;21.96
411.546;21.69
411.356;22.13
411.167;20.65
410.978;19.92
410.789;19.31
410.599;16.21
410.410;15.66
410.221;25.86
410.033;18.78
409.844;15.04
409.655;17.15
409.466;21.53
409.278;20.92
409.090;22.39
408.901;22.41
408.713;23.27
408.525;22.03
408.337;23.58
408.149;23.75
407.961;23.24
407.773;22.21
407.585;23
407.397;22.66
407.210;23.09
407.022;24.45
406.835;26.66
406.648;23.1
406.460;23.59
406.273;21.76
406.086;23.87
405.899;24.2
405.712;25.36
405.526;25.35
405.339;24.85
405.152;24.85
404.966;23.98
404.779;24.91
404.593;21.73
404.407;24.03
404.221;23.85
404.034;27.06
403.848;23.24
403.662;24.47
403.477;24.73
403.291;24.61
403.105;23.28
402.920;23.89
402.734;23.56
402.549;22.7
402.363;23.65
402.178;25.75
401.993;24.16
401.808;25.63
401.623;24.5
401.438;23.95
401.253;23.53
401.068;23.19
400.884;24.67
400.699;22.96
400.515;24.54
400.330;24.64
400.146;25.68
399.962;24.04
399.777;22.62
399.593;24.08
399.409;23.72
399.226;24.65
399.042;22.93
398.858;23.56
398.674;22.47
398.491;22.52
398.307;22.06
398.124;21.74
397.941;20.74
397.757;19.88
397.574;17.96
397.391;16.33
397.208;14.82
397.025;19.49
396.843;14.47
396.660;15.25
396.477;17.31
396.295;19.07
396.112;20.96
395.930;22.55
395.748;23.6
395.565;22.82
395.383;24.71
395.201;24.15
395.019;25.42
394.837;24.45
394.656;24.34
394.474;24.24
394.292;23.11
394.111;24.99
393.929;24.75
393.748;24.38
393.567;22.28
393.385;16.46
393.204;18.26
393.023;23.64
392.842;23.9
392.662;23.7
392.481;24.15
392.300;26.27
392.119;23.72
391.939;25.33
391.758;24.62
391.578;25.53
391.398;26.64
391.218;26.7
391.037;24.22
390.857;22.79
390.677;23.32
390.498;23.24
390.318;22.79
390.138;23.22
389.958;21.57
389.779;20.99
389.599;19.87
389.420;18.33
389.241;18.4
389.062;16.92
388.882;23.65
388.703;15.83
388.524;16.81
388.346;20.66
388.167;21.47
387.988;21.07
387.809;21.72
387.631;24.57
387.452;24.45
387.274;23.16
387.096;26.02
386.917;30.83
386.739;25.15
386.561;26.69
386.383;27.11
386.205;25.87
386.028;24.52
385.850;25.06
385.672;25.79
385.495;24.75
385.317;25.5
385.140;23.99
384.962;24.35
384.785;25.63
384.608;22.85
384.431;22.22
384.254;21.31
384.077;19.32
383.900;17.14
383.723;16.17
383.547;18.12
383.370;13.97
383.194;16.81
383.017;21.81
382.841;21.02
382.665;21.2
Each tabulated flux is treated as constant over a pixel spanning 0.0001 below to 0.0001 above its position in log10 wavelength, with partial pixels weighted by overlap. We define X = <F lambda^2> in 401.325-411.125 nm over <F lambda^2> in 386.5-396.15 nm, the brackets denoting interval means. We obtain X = 1.1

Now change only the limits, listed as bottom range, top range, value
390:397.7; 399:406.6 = 1.13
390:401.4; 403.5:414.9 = 1.06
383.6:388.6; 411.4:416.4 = 1.11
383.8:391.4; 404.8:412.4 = 1.08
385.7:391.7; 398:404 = 1.10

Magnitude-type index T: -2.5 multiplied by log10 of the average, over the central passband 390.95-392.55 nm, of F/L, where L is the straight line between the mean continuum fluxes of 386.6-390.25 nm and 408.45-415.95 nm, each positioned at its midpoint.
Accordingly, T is -0.16 mag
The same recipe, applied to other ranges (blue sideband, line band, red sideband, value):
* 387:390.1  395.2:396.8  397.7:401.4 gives 0.09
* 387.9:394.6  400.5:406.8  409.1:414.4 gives -0.12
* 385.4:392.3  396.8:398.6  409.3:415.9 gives 0.18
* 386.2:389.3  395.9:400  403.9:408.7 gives 0.14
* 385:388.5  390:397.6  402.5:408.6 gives 0.09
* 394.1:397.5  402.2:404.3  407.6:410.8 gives -0.15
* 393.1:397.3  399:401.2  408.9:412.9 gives -0.14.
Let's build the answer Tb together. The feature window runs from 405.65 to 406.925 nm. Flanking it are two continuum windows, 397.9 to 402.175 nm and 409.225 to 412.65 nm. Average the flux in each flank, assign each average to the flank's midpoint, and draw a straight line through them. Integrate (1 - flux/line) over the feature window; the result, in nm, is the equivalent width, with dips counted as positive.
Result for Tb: -0.135 nm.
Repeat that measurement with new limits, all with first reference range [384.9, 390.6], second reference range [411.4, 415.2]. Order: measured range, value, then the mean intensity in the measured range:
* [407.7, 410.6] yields 0.203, 21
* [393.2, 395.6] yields -0.055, 23.4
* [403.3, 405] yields -0.118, 24.2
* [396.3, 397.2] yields 0.241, 16.7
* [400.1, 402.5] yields -0.169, 24.3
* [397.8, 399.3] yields 0.019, 22.5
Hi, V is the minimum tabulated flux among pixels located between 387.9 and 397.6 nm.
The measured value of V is 14.47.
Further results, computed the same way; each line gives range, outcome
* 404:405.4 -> 21.73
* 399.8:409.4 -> 20.92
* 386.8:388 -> 21.07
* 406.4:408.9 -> 22.03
